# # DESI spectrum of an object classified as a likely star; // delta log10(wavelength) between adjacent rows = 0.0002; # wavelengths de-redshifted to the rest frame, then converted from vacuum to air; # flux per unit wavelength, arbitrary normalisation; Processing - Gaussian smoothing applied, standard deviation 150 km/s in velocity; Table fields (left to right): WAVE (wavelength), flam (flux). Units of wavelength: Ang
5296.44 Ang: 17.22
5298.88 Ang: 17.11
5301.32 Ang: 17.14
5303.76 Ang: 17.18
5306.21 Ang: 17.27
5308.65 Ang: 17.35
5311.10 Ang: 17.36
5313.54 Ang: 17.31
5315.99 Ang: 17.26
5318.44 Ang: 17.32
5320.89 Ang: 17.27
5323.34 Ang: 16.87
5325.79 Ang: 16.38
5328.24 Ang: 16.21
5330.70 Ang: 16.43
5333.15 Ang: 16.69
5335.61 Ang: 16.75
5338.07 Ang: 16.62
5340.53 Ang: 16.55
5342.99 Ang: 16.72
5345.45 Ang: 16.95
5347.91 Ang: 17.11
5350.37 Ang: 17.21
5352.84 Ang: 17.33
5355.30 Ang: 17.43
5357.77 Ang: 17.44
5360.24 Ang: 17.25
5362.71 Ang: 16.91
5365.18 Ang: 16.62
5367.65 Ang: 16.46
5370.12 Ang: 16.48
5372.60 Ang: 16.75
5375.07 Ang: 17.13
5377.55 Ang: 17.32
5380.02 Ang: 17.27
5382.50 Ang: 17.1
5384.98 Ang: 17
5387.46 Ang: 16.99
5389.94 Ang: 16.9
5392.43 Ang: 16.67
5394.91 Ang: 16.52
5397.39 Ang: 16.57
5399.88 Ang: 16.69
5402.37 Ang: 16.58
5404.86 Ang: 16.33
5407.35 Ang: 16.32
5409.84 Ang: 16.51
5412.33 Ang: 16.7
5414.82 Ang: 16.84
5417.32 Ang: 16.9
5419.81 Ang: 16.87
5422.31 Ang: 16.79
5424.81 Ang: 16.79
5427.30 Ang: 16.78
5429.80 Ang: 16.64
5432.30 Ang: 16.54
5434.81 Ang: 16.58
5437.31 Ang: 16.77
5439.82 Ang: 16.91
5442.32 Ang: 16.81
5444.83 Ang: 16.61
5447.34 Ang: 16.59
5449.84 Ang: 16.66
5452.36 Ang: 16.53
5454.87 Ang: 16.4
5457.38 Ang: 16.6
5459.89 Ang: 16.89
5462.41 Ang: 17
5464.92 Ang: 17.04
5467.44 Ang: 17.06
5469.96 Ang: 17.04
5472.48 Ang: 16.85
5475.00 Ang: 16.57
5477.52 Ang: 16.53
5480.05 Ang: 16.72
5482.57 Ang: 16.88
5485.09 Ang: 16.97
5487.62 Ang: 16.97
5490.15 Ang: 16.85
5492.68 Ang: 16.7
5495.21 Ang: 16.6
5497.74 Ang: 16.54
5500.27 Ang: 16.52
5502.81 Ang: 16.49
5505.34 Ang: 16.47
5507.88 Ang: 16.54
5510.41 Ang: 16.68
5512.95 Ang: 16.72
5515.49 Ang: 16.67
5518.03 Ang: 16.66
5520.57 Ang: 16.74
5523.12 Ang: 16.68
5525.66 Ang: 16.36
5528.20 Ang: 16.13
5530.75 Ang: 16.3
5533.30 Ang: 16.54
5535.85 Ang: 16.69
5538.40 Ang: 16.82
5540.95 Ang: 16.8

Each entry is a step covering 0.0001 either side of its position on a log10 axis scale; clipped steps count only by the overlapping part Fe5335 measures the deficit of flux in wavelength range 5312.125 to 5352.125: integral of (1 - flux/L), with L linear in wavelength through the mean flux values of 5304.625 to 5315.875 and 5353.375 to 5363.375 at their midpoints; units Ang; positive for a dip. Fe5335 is 1.00 Ang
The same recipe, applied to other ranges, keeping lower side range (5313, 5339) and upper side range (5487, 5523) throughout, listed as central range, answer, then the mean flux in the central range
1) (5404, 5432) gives 0.1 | 16.7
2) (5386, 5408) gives 0.2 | 16.6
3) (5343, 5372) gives -0.4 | 17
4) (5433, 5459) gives 0.1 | 16.6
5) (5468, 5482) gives -0.1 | 16.8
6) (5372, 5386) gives -0.3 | 17.1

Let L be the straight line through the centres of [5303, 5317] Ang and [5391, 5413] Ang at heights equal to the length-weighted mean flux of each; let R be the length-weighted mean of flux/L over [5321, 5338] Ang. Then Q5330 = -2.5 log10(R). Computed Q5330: 0.03 mag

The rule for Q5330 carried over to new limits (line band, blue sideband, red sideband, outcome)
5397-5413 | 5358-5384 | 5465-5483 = 0.03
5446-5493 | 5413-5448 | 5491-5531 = -0.01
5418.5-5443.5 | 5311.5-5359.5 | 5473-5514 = 0.00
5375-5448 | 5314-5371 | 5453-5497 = 0.01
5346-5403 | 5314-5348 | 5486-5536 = -0.01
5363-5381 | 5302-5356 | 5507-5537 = 0.00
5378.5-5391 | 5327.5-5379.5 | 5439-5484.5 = -0.01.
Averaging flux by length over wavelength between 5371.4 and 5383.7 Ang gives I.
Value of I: 17.1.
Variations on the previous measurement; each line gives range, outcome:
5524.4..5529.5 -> 16.3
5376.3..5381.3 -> 17.3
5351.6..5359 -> 17.4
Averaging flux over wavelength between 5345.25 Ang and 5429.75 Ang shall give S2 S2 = 16.9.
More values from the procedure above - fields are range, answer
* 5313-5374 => 16.9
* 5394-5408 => 16.5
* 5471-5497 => 16.8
